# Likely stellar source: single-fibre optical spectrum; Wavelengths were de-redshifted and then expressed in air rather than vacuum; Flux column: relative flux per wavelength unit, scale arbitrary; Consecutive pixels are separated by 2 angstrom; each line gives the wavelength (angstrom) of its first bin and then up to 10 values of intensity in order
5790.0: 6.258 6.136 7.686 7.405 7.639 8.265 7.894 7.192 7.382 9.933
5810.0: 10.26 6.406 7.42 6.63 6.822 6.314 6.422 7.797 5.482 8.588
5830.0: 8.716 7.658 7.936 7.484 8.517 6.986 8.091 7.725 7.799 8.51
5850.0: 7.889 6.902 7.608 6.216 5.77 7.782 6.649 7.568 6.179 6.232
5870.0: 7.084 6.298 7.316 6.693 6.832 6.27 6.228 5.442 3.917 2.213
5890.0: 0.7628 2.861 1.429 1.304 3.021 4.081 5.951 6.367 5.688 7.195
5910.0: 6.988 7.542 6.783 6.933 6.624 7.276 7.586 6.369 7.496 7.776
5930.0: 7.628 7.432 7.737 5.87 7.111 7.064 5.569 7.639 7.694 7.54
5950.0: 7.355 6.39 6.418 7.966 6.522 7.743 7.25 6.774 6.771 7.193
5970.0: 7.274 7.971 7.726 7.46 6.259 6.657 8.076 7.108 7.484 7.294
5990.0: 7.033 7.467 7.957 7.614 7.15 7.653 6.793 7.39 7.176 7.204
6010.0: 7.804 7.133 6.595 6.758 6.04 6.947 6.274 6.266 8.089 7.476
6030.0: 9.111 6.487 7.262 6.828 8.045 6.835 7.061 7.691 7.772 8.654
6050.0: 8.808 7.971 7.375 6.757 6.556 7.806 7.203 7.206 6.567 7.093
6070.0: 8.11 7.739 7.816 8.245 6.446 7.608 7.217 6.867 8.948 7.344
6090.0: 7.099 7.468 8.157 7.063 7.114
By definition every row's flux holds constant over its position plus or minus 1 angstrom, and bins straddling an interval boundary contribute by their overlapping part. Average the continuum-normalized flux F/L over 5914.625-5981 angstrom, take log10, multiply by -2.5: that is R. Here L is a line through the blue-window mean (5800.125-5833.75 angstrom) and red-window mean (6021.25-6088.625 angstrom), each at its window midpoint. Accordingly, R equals 0.059 mag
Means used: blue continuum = 7.58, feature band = 7.12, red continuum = 7.46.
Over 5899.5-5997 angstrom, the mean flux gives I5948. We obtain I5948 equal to 7.07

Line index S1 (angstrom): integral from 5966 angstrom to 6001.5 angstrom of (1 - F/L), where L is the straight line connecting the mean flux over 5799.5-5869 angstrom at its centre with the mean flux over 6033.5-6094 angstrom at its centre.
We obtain 0.6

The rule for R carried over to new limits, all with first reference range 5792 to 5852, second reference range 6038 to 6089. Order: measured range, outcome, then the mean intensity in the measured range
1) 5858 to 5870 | 0.123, 6.81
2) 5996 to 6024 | 0.083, 6.99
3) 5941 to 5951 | 0.062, 7.16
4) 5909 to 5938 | 0.066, 7.14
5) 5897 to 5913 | 0.284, 5.85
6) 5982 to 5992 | 0.032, 7.34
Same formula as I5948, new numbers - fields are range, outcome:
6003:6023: 6.93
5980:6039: 7.25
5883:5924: 5.03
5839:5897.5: 5.93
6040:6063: 7.57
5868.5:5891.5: 5.33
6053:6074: 7.27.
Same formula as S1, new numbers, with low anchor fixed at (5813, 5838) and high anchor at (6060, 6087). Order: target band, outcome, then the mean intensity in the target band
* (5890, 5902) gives 7.64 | 2.68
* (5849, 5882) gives 2.40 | 6.81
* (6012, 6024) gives 1.44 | 6.55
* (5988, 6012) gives 0.20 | 7.37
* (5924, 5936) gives 0.04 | 7.36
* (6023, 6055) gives -0.65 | 7.61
